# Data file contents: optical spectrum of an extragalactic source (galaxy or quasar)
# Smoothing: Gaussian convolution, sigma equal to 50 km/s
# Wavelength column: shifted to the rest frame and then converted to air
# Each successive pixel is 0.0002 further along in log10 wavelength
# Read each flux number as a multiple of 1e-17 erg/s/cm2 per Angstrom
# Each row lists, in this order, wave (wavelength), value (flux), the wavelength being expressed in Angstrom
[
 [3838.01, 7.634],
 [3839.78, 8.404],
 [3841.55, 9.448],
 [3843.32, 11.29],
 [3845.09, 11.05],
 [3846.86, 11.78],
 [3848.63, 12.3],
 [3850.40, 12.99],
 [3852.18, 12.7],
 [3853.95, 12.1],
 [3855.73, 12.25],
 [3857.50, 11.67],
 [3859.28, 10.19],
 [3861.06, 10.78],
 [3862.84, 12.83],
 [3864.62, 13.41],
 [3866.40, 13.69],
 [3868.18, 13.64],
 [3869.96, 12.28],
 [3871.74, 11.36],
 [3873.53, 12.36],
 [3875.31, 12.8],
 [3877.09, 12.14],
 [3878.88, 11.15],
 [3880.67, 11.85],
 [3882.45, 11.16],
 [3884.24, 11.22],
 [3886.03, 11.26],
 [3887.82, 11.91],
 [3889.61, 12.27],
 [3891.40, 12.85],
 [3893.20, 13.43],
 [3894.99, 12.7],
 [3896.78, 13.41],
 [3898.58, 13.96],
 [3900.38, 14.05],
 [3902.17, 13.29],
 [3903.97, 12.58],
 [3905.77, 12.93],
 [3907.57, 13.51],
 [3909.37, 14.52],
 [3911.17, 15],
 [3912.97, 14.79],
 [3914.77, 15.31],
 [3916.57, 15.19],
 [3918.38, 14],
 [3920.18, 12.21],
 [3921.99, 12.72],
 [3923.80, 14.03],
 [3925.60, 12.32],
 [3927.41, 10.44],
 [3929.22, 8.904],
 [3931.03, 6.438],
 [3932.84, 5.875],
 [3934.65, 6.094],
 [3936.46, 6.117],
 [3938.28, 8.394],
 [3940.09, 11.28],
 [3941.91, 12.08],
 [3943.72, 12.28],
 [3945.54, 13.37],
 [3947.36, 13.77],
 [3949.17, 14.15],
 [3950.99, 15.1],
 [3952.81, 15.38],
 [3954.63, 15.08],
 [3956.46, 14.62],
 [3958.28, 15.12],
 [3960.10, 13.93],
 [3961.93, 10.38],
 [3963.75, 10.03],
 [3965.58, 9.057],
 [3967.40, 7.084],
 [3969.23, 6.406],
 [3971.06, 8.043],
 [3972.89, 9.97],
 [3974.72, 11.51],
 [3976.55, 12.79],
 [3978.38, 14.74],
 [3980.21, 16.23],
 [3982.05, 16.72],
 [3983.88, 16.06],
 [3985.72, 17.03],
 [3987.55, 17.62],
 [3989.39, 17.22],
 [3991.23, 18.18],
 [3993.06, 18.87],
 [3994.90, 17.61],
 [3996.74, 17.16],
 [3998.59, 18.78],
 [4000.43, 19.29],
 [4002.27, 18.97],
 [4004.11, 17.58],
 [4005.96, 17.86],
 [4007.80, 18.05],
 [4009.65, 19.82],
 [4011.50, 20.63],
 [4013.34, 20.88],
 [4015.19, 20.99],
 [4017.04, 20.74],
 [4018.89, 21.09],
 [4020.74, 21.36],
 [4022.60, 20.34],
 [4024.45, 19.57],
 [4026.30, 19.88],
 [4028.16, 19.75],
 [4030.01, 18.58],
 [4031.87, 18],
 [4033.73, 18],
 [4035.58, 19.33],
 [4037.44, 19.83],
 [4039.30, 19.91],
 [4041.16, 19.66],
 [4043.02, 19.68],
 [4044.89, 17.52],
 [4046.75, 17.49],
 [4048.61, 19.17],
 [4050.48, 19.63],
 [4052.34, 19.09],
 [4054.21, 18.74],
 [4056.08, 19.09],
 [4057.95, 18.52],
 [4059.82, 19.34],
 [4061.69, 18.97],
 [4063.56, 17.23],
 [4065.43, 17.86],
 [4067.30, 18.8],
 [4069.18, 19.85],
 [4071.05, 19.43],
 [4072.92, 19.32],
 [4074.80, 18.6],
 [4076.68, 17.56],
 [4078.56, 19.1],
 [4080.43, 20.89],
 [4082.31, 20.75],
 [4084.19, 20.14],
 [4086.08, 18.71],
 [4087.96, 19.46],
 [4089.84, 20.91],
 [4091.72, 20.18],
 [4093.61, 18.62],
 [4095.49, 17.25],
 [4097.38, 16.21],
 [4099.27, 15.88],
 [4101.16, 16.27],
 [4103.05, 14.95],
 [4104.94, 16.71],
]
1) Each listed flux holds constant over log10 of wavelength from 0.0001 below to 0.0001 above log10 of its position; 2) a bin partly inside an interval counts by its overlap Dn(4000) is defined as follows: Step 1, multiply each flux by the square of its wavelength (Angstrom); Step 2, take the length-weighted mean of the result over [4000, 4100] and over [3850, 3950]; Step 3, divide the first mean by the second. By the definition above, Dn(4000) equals 1.7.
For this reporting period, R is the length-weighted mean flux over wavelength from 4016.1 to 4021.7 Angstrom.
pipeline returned 21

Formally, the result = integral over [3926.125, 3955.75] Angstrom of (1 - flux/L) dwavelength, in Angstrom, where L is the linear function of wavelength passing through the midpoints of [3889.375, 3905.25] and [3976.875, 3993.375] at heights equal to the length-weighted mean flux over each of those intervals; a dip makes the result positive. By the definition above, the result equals 8.0 Angstrom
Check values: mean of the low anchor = 13.2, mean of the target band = 11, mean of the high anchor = 16.8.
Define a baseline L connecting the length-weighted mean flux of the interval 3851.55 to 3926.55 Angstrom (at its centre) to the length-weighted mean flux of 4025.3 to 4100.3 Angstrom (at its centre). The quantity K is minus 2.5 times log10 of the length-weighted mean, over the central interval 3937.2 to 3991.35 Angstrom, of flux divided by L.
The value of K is 0.19 mag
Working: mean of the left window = 12.8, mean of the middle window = 13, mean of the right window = 18.9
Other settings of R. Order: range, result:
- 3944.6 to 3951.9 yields 14.1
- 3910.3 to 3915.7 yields 15.1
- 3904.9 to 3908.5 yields 13.2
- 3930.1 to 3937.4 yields 6.15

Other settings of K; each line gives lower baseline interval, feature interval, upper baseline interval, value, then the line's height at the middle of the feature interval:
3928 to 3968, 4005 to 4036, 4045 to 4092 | -0.23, 15.9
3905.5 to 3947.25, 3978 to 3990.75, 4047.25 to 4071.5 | -0.13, 14.8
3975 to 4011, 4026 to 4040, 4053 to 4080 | -0.06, 18.1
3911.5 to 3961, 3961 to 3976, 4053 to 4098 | 0.45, 13.8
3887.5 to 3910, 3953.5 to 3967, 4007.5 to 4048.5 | 0.29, 16.2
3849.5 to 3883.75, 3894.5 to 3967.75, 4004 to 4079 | 0.19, 14.8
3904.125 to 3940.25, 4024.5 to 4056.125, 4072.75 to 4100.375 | -0.14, 16.8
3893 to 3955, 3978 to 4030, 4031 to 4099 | -0.16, 16.1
